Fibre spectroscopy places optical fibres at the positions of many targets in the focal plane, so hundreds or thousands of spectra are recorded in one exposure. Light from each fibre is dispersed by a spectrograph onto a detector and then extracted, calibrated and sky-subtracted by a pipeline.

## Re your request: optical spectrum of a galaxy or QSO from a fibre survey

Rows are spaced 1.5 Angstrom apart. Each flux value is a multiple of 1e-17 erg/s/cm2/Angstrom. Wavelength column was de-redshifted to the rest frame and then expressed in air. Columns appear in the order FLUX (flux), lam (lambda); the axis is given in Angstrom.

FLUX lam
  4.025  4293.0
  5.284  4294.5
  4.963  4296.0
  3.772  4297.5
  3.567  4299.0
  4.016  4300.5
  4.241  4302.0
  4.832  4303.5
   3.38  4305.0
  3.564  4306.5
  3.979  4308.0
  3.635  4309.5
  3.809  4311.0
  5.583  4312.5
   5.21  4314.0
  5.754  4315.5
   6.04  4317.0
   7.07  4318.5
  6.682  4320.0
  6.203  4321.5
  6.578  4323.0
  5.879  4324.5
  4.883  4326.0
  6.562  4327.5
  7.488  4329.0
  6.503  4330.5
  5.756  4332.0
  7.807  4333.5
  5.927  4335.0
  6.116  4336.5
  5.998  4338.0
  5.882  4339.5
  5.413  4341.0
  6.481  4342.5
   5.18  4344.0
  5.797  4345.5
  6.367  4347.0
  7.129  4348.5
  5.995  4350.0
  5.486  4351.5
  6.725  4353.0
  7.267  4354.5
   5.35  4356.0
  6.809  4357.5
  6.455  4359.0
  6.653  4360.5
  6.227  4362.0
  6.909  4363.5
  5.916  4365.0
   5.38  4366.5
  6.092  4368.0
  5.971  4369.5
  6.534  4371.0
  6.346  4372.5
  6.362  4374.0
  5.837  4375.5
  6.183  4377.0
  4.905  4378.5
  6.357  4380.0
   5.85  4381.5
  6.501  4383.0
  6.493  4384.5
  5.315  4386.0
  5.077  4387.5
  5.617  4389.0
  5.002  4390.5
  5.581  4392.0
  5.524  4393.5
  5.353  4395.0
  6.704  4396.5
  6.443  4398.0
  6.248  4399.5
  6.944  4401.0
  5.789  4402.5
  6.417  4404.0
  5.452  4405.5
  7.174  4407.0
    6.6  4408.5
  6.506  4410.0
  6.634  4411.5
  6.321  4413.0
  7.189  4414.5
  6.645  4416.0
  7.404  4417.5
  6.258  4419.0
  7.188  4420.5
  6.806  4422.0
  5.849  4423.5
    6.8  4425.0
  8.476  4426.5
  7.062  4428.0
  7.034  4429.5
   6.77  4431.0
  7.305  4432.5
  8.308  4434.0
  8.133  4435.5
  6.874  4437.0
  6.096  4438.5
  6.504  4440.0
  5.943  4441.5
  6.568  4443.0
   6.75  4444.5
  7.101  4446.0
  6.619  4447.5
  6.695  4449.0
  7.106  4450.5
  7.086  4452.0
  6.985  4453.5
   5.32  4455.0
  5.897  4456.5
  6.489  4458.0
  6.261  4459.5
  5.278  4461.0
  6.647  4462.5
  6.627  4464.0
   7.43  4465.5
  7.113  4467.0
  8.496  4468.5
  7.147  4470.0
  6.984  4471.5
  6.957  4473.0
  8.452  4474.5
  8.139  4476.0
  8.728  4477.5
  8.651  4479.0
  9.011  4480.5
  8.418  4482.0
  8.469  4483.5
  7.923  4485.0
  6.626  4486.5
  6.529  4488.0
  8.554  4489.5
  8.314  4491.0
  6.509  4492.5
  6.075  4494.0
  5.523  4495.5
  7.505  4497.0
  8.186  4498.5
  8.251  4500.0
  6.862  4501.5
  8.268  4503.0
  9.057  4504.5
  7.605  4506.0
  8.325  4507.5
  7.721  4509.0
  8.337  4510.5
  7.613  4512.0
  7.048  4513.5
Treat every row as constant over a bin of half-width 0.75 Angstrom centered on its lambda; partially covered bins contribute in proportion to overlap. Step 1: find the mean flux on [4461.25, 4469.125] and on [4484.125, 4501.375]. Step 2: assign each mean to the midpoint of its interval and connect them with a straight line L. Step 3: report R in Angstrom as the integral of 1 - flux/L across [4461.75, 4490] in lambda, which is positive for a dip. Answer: -2.2 Angstrom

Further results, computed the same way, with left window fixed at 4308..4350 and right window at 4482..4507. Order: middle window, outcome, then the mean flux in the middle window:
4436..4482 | 1.21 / 7.03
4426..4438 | -0.86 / 7.45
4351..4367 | -0.19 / 6.32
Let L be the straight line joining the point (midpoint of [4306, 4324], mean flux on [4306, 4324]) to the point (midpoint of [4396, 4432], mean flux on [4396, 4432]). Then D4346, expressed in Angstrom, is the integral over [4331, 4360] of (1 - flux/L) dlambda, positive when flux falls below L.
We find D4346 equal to -2.2 Angstrom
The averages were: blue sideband 5.37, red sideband 6.7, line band 6.21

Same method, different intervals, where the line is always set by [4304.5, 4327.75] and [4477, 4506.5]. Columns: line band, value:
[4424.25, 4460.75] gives 1.2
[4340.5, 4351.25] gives -0.6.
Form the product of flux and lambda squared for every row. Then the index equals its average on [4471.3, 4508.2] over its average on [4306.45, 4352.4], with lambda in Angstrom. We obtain 1.42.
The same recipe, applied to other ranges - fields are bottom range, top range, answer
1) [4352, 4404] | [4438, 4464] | 1.09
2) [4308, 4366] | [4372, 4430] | 1.07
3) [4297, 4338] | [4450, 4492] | 1.46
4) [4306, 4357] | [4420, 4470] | 1.22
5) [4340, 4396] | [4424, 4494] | 1.25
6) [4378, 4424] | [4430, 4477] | 1.14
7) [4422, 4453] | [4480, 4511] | 1.14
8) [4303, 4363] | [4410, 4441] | 1.24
